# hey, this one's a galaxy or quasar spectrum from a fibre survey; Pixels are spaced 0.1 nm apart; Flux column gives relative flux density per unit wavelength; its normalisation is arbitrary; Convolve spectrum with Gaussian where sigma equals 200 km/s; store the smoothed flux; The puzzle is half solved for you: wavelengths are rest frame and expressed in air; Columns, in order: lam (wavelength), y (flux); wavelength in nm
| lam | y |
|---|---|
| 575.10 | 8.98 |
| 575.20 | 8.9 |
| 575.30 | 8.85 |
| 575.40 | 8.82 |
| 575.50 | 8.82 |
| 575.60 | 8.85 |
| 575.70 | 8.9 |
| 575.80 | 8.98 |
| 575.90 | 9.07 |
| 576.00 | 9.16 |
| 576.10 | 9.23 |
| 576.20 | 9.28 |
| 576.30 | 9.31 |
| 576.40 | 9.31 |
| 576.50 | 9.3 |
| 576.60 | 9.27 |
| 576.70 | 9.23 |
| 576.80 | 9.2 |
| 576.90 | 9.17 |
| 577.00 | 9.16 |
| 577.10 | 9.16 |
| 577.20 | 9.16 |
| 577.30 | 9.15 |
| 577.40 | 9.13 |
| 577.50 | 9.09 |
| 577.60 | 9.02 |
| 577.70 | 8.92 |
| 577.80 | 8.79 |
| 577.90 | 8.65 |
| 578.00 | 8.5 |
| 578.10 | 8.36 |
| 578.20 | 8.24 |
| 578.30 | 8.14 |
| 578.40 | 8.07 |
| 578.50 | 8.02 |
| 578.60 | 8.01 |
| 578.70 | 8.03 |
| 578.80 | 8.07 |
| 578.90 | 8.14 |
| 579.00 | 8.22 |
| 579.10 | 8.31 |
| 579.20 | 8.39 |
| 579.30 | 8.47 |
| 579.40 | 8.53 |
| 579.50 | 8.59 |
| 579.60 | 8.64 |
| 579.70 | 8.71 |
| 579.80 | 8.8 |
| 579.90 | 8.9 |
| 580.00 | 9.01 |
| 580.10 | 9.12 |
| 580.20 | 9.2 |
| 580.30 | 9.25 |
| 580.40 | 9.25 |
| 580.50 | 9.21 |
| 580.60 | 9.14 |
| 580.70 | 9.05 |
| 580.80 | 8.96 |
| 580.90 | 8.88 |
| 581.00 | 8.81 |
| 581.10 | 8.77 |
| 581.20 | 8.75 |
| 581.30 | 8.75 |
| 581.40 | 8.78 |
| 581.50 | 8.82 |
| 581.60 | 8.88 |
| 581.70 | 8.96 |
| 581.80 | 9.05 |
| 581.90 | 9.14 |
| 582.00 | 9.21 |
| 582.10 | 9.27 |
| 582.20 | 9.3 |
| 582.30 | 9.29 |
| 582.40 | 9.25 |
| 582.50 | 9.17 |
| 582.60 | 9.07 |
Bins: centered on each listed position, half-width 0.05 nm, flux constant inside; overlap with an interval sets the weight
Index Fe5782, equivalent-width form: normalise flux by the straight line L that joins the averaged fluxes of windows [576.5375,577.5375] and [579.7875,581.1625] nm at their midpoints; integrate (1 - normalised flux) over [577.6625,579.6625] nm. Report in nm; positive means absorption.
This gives 0.17 nm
